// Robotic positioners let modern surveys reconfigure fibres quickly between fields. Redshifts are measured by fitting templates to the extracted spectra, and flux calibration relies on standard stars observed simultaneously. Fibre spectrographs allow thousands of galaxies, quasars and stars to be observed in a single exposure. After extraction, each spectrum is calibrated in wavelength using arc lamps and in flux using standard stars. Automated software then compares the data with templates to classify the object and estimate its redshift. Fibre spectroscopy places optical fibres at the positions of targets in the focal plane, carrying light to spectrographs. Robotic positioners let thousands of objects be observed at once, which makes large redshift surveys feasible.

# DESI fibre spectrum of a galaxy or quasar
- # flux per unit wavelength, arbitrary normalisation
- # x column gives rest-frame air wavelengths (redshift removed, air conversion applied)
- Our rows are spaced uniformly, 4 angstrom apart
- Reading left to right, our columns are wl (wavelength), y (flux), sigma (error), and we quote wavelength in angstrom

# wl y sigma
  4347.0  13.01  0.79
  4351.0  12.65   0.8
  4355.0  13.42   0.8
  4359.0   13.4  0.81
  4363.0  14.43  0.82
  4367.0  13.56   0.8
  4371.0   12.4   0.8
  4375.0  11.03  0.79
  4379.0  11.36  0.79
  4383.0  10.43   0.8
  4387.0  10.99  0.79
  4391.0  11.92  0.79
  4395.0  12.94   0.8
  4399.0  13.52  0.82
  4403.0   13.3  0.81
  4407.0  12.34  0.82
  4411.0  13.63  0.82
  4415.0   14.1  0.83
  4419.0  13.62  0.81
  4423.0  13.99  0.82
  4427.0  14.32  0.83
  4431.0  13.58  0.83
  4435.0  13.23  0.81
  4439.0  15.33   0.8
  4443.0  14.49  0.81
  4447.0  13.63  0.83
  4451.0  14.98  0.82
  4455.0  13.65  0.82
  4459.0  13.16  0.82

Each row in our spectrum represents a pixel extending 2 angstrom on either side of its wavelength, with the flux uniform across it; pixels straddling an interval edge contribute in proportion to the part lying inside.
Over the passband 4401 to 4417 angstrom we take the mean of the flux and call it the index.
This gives 13.3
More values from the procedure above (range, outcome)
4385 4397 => 12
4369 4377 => 11.7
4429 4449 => 14.1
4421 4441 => 14.1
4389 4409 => 12.8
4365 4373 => 13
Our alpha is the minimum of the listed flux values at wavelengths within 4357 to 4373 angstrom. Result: 12.4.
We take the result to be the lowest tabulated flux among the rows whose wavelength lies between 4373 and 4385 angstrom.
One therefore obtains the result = 10.43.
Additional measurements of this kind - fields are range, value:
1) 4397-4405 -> 13.3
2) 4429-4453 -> 13.23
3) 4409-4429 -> 13.62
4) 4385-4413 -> 10.99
